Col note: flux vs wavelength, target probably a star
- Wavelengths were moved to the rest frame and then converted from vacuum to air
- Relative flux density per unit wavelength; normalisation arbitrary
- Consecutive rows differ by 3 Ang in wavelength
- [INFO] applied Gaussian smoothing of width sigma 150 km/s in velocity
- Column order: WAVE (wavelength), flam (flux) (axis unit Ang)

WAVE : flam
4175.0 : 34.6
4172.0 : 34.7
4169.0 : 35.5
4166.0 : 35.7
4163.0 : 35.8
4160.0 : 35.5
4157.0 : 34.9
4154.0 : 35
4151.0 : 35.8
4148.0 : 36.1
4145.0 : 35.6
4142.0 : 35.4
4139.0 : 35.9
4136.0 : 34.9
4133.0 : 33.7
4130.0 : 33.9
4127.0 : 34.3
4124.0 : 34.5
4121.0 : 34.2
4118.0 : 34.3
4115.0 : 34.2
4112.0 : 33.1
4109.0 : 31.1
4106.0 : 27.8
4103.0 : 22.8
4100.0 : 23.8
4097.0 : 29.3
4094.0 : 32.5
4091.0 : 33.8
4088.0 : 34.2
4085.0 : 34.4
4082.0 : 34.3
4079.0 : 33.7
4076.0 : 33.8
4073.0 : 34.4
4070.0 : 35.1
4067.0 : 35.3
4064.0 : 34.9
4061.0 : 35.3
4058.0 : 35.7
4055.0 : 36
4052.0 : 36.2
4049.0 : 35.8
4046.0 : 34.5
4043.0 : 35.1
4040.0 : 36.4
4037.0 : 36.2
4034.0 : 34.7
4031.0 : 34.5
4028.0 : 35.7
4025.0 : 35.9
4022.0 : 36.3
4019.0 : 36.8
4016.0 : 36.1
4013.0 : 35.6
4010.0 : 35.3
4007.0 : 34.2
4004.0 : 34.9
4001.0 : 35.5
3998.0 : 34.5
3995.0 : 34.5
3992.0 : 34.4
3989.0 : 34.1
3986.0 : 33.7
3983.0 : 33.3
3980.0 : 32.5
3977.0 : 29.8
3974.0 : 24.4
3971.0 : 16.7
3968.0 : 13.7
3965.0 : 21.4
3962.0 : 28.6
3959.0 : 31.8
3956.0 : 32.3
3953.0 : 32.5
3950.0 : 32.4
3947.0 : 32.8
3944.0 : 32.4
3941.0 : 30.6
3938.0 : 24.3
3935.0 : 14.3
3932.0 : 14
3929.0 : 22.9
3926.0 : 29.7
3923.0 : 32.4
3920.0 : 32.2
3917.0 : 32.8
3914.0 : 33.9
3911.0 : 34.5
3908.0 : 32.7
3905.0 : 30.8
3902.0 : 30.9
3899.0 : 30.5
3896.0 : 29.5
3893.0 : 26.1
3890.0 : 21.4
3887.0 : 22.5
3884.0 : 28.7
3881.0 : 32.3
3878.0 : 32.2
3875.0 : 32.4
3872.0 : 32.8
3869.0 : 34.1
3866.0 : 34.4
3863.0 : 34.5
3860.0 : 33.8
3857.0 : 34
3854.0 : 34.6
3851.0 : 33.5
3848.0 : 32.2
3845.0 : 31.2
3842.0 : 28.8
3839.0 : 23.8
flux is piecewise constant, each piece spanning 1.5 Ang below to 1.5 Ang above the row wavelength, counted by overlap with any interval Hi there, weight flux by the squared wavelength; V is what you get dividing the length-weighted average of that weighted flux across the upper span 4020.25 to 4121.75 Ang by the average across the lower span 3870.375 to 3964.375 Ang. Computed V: 1.2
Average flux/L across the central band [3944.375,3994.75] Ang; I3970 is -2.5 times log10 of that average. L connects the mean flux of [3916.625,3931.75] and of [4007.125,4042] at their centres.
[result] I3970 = 0.09 mag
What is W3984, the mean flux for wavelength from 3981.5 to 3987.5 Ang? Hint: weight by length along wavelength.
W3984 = 33.5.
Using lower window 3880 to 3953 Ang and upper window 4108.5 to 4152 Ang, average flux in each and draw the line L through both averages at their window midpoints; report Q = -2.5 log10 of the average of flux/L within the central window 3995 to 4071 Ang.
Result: -0.12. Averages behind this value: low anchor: 28.6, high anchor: 34.5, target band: 35.4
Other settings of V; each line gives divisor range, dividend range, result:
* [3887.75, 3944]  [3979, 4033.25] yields 1.30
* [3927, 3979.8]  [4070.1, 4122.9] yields 1.33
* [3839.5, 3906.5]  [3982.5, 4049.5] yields 1.23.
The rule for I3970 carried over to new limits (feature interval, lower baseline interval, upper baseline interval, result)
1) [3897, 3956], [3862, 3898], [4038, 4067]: 0.075 mag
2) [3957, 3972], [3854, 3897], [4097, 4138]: 0.330 mag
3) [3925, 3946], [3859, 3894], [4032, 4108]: 0.286 mag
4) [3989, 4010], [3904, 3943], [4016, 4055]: -0.045 mag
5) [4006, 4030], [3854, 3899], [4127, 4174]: -0.085 mag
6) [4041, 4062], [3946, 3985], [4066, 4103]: -0.142 mag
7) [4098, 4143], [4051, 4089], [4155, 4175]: 0.094 mag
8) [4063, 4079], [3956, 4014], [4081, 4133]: -0.102 mag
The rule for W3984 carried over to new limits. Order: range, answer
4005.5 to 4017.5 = 35.3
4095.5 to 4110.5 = 27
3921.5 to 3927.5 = 31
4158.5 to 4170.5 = 35.6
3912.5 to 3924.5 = 32.8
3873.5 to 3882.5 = 32.3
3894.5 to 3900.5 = 30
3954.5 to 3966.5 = 28.5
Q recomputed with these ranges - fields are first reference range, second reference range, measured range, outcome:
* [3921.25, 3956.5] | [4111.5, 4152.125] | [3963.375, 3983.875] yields 0.185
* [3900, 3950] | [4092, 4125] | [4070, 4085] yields -0.128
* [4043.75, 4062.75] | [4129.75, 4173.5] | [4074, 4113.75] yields 0.139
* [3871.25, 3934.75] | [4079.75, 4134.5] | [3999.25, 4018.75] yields -0.158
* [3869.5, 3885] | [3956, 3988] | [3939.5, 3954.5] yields -0.139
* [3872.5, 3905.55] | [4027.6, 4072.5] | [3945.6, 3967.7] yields 0.080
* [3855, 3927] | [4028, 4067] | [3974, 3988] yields 0.071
